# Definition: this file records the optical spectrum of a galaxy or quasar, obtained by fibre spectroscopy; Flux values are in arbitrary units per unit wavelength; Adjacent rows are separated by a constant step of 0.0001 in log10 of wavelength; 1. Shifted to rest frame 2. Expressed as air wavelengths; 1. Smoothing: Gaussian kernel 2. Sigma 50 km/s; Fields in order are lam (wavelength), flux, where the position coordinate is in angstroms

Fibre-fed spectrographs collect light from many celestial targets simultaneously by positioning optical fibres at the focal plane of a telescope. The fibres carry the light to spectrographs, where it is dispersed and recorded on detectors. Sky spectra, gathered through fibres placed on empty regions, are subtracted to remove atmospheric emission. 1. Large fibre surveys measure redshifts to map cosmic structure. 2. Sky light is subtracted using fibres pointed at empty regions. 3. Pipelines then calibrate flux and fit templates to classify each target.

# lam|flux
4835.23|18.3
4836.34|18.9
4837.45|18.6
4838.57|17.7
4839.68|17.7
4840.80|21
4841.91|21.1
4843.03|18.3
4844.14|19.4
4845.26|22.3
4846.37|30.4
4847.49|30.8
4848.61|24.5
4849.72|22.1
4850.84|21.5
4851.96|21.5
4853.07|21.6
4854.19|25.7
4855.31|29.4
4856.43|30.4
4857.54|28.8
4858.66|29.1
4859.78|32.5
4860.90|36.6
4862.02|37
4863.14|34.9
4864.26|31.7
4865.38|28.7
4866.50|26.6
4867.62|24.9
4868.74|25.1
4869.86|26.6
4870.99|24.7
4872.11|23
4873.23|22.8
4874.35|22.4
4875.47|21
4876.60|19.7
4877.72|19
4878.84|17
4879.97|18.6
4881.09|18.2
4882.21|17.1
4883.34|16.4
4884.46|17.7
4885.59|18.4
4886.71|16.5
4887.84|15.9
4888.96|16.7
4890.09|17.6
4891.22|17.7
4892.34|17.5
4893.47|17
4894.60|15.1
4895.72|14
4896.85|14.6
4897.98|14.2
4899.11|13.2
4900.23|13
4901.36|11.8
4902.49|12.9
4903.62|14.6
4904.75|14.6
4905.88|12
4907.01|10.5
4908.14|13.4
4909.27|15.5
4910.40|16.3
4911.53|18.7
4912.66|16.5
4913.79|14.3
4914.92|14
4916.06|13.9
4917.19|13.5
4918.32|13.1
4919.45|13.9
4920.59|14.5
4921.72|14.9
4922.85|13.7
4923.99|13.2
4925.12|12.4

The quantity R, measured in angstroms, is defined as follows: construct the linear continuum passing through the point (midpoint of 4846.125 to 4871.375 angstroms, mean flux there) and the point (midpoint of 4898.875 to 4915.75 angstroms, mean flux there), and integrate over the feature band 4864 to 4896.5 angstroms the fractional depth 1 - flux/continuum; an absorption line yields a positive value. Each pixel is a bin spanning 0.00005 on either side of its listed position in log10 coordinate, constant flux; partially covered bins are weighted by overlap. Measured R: 2.9 angstroms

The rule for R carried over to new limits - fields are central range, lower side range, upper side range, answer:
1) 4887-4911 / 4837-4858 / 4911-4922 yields 3.1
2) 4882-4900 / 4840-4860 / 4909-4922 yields 2.4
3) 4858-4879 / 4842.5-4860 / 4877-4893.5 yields -5.0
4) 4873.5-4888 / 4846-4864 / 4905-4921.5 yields 2.5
